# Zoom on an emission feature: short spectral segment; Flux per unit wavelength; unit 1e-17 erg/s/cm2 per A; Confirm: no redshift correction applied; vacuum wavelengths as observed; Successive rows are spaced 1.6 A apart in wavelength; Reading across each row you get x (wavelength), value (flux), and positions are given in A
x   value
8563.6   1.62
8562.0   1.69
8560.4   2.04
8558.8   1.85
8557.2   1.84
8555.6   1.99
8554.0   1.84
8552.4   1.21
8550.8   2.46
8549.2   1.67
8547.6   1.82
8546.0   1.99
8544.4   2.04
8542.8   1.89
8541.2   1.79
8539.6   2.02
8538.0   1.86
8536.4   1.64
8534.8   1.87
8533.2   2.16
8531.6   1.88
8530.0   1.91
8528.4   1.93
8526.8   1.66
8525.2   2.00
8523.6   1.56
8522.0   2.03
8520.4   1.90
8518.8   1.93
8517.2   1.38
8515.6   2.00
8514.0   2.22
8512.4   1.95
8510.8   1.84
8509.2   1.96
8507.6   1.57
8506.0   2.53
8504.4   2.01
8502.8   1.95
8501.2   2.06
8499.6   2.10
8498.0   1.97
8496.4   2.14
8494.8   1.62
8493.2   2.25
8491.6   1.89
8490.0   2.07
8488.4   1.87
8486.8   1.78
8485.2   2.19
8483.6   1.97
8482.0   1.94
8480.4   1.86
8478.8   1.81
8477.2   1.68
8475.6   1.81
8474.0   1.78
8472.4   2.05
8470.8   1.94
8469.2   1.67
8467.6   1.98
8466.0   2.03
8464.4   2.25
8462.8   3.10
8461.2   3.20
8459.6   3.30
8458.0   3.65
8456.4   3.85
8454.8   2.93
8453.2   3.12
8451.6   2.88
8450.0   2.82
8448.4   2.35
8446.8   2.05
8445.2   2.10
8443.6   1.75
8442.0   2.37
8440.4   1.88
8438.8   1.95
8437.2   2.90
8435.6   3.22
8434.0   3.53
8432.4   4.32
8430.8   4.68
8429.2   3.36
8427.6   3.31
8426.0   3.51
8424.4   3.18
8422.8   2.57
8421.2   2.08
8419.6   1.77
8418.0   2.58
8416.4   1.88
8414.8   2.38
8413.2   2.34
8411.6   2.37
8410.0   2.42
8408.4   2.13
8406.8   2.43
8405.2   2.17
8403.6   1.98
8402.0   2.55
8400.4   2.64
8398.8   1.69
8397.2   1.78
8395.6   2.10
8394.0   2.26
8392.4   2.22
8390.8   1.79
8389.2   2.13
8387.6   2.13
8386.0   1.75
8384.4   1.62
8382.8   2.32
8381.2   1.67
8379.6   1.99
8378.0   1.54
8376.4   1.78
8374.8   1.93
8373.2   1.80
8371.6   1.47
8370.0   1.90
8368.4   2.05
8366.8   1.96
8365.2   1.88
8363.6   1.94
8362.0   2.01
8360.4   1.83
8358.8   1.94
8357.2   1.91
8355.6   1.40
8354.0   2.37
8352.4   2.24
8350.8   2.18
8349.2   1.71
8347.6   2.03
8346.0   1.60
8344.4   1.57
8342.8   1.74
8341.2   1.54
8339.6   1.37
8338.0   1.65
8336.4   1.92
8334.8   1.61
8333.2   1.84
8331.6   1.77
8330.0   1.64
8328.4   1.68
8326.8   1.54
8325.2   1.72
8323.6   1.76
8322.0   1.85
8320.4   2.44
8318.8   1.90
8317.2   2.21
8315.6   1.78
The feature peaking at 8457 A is [N II]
